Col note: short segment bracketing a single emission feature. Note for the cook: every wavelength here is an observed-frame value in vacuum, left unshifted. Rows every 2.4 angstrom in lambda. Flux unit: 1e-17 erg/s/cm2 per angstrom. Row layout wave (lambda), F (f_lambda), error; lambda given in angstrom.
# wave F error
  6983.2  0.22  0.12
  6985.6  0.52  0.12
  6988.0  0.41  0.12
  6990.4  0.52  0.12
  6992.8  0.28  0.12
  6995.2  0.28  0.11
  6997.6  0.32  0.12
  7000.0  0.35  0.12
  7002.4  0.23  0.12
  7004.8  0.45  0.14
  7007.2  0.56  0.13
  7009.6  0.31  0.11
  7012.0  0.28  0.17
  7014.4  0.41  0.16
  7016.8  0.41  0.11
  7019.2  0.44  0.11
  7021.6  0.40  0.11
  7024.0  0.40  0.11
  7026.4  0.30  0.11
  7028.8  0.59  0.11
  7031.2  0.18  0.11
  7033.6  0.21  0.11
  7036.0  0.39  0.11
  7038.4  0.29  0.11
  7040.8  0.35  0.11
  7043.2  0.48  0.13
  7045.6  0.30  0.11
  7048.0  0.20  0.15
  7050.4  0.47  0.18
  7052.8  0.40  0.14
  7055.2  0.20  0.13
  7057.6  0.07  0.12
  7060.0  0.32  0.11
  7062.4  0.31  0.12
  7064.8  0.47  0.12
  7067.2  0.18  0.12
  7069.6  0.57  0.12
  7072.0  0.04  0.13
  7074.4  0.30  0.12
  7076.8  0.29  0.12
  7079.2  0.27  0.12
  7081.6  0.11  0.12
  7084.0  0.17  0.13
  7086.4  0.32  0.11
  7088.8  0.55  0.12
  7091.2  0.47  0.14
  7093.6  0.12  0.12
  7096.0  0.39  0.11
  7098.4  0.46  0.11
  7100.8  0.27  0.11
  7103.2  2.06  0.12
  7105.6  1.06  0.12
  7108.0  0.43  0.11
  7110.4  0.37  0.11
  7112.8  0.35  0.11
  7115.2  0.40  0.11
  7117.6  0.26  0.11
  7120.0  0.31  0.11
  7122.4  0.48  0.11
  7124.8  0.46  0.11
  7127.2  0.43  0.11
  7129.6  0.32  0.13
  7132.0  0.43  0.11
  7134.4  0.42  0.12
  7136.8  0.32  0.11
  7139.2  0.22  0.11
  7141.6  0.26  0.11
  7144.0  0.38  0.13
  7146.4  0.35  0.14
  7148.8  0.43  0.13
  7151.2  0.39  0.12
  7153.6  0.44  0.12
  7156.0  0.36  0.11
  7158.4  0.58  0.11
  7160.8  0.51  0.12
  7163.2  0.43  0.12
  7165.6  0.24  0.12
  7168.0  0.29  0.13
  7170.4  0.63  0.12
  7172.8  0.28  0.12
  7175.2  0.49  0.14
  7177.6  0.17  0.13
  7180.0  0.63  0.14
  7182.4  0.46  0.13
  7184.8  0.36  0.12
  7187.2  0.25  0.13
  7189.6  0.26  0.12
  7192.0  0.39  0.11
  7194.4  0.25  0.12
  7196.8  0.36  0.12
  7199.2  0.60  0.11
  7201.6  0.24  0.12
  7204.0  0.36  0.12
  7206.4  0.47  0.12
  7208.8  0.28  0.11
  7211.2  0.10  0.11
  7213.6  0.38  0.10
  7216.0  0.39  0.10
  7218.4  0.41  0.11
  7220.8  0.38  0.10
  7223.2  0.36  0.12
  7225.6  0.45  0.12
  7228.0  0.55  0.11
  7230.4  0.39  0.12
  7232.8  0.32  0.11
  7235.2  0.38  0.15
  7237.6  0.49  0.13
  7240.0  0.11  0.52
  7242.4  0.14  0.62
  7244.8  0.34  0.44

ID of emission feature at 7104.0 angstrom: H-alpha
